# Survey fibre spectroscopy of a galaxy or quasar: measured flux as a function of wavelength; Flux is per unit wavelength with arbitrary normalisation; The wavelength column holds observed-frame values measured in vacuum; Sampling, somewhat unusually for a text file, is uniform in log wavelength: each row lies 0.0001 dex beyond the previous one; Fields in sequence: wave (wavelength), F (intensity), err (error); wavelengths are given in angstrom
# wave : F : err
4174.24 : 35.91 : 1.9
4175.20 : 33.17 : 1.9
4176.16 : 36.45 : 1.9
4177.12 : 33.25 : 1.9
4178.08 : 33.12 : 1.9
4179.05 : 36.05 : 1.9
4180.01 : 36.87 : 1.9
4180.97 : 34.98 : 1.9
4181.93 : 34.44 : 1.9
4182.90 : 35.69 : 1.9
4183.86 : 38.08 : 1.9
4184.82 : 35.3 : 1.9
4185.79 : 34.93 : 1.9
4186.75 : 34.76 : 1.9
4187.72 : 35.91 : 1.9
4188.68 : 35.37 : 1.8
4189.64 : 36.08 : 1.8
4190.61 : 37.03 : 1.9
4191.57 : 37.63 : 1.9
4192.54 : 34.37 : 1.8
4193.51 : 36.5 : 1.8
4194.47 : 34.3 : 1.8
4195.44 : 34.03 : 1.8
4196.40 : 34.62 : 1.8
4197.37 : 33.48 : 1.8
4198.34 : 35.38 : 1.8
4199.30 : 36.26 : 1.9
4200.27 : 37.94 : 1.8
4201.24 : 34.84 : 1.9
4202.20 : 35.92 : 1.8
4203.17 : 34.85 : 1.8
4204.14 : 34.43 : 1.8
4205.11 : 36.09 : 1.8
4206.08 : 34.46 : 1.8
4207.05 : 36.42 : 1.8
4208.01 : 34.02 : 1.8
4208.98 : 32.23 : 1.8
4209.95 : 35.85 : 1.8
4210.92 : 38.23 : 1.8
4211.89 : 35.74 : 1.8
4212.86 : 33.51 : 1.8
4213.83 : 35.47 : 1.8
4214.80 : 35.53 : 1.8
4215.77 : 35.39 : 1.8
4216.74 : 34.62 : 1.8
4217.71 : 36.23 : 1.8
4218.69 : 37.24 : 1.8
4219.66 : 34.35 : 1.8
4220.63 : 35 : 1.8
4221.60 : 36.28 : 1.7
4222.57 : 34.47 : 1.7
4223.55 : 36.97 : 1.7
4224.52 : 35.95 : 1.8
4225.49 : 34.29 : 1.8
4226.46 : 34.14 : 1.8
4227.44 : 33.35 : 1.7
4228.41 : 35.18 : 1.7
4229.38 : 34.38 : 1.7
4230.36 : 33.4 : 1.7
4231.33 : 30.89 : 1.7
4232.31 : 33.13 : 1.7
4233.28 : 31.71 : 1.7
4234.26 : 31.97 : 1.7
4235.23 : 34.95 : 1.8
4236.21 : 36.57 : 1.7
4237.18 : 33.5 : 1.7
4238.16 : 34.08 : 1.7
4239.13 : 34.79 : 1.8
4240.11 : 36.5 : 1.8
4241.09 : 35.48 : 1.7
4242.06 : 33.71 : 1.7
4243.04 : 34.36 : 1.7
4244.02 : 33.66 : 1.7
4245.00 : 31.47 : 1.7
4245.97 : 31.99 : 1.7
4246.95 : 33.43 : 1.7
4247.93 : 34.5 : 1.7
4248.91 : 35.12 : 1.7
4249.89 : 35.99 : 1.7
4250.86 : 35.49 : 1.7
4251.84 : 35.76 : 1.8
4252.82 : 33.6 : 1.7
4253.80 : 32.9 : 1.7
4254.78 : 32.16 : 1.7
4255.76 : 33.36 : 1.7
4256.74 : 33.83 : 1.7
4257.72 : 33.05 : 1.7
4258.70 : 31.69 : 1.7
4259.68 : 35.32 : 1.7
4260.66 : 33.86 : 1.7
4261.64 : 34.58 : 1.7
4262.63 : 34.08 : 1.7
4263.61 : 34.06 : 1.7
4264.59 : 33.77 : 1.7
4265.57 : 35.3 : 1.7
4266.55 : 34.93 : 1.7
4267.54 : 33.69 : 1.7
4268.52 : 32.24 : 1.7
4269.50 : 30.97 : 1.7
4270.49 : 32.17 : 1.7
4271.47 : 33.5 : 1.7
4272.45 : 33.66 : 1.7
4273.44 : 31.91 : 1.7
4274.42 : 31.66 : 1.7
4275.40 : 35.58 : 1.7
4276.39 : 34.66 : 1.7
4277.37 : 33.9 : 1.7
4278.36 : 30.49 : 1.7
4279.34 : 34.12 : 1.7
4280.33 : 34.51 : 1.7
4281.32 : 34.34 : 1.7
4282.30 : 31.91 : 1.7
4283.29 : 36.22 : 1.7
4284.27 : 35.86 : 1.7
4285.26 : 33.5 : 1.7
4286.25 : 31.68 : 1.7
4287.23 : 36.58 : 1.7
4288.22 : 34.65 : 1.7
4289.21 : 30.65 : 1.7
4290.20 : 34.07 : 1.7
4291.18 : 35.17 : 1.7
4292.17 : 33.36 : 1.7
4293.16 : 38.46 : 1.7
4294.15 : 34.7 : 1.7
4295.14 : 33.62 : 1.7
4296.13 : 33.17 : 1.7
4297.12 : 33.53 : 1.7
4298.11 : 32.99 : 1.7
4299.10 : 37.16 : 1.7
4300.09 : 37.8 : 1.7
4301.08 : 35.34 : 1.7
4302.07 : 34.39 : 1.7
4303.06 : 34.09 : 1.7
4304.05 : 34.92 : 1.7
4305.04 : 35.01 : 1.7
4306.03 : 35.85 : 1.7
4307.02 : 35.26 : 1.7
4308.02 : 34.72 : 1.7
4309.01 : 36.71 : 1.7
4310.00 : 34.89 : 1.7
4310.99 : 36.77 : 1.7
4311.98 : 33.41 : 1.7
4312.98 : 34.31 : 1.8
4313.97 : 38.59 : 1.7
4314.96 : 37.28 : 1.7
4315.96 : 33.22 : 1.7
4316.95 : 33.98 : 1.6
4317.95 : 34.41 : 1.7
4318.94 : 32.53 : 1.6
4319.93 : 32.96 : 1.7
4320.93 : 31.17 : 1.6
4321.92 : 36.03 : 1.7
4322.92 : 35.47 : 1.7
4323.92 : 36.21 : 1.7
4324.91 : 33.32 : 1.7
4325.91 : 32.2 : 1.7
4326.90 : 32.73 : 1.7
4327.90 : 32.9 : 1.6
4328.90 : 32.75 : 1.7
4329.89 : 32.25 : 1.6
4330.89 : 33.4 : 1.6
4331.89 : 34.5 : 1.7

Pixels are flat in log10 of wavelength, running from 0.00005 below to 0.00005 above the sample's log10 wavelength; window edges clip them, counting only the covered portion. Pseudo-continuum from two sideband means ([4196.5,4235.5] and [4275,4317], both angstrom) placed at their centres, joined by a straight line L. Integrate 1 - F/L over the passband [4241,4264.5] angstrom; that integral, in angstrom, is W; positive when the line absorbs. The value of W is 0.6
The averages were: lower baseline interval 34.9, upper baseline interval 34.7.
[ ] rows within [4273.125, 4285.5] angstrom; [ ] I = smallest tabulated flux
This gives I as 30.49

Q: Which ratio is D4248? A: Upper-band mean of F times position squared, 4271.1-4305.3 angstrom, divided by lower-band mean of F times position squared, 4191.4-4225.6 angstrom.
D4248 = 1.0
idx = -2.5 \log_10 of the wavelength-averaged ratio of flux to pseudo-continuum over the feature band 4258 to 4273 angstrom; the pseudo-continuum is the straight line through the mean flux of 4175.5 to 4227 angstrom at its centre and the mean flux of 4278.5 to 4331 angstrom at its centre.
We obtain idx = 0.04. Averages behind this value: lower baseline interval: 35.4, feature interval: 33.6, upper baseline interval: 34.4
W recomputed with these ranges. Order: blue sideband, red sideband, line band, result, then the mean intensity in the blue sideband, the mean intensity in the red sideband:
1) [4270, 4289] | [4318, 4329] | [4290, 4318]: -1.2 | 33.7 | 33.5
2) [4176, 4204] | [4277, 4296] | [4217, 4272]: 0.9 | 35.4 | 34.1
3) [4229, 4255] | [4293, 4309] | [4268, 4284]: 0.6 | 33.9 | 35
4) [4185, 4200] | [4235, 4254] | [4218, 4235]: 0.2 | 35.4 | 34.4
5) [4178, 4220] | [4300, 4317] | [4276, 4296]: 0.7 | 35.4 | 35.4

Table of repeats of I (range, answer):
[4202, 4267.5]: 30.89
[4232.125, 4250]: 31.47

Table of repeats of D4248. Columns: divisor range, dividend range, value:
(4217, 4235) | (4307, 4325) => 1.06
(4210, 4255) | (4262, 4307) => 1.01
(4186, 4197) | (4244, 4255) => 0.98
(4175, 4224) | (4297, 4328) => 1.03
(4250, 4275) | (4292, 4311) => 1.07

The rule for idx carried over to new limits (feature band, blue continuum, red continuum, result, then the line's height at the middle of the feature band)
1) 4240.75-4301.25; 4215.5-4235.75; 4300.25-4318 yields 0.030 mag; 34.9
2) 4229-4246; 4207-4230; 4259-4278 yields 0.027 mag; 34.6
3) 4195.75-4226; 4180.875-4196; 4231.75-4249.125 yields -0.015 mag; 34.9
